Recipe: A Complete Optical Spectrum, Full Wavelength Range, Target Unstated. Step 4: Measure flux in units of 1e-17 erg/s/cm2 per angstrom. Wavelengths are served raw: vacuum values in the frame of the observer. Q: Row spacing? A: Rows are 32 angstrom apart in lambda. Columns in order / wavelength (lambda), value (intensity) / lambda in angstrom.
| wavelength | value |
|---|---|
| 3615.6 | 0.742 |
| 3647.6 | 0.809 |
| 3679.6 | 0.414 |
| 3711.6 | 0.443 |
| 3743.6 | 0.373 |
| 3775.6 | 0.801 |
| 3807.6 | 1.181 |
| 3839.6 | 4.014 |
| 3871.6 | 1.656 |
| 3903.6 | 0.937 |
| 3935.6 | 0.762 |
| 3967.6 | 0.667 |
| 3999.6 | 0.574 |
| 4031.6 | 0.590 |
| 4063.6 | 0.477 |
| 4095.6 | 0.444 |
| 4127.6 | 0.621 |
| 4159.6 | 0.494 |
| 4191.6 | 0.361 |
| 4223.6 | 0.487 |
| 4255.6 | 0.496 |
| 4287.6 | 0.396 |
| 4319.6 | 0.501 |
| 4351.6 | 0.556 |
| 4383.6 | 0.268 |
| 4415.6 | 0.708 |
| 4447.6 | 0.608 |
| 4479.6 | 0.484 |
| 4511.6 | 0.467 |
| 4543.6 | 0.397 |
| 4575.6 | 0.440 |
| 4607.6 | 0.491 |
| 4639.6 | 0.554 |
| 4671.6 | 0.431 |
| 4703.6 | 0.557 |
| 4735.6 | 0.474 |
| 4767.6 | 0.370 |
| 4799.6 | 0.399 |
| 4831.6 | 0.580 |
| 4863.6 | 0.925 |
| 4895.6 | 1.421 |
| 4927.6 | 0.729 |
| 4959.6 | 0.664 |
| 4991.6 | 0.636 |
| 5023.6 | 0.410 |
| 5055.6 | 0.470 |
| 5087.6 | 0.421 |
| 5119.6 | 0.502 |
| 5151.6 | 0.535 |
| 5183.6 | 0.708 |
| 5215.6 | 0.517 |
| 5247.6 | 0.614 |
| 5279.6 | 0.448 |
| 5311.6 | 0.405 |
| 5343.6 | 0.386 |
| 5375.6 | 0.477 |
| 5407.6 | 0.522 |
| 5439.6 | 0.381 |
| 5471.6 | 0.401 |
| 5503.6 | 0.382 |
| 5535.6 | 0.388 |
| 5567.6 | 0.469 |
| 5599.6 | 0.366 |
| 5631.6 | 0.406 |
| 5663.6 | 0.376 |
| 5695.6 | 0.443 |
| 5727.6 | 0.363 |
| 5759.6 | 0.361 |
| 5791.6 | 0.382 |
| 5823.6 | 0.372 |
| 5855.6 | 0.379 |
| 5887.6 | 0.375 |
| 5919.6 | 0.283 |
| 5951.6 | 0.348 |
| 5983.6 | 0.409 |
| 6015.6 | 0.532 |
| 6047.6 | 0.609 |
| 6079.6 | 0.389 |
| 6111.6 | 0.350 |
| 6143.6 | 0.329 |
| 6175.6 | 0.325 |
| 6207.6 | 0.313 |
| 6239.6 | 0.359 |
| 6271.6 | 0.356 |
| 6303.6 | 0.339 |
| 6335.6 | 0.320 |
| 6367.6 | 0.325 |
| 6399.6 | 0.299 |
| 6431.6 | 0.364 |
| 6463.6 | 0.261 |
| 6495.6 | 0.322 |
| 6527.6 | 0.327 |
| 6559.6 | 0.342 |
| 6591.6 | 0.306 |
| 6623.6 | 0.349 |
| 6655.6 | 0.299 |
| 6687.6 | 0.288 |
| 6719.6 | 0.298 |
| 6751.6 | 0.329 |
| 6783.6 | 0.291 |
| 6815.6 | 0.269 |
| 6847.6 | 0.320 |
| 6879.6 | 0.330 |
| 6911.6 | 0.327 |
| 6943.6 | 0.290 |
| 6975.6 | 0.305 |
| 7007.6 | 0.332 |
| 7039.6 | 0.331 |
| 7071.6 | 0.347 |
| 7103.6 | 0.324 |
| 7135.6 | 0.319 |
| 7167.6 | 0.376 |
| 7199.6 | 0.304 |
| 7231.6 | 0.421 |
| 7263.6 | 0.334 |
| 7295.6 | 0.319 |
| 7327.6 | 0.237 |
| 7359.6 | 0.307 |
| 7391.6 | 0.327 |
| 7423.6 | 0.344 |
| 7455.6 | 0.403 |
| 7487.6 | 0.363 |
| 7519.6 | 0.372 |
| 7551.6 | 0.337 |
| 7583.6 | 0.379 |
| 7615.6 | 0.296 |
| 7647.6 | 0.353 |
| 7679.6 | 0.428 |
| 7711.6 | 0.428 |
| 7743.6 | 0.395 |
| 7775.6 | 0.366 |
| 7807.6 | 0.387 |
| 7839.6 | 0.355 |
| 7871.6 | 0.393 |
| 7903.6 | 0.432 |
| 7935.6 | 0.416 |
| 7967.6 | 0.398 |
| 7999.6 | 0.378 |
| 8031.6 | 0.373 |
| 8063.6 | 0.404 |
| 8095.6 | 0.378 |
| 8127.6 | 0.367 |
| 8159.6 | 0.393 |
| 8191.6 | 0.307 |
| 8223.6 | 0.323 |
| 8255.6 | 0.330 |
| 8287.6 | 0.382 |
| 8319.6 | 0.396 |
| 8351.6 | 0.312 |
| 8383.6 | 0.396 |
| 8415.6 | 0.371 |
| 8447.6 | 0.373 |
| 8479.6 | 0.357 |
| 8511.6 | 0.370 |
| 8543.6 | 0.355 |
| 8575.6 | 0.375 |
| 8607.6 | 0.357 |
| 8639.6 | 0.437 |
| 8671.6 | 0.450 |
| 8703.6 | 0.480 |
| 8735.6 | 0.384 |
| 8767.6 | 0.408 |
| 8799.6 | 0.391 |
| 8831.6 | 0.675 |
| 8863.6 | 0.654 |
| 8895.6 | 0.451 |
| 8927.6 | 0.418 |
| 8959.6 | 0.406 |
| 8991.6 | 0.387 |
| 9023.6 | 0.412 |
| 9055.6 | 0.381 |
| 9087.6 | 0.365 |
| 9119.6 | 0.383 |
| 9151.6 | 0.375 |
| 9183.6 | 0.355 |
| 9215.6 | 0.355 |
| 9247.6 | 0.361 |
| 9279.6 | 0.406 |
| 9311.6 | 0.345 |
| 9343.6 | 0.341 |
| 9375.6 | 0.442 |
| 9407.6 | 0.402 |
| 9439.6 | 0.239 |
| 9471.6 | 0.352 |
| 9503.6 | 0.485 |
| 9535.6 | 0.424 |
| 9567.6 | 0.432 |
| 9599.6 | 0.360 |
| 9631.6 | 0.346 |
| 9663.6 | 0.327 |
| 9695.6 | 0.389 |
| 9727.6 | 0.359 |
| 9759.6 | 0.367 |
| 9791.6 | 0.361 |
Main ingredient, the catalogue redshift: 2.162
